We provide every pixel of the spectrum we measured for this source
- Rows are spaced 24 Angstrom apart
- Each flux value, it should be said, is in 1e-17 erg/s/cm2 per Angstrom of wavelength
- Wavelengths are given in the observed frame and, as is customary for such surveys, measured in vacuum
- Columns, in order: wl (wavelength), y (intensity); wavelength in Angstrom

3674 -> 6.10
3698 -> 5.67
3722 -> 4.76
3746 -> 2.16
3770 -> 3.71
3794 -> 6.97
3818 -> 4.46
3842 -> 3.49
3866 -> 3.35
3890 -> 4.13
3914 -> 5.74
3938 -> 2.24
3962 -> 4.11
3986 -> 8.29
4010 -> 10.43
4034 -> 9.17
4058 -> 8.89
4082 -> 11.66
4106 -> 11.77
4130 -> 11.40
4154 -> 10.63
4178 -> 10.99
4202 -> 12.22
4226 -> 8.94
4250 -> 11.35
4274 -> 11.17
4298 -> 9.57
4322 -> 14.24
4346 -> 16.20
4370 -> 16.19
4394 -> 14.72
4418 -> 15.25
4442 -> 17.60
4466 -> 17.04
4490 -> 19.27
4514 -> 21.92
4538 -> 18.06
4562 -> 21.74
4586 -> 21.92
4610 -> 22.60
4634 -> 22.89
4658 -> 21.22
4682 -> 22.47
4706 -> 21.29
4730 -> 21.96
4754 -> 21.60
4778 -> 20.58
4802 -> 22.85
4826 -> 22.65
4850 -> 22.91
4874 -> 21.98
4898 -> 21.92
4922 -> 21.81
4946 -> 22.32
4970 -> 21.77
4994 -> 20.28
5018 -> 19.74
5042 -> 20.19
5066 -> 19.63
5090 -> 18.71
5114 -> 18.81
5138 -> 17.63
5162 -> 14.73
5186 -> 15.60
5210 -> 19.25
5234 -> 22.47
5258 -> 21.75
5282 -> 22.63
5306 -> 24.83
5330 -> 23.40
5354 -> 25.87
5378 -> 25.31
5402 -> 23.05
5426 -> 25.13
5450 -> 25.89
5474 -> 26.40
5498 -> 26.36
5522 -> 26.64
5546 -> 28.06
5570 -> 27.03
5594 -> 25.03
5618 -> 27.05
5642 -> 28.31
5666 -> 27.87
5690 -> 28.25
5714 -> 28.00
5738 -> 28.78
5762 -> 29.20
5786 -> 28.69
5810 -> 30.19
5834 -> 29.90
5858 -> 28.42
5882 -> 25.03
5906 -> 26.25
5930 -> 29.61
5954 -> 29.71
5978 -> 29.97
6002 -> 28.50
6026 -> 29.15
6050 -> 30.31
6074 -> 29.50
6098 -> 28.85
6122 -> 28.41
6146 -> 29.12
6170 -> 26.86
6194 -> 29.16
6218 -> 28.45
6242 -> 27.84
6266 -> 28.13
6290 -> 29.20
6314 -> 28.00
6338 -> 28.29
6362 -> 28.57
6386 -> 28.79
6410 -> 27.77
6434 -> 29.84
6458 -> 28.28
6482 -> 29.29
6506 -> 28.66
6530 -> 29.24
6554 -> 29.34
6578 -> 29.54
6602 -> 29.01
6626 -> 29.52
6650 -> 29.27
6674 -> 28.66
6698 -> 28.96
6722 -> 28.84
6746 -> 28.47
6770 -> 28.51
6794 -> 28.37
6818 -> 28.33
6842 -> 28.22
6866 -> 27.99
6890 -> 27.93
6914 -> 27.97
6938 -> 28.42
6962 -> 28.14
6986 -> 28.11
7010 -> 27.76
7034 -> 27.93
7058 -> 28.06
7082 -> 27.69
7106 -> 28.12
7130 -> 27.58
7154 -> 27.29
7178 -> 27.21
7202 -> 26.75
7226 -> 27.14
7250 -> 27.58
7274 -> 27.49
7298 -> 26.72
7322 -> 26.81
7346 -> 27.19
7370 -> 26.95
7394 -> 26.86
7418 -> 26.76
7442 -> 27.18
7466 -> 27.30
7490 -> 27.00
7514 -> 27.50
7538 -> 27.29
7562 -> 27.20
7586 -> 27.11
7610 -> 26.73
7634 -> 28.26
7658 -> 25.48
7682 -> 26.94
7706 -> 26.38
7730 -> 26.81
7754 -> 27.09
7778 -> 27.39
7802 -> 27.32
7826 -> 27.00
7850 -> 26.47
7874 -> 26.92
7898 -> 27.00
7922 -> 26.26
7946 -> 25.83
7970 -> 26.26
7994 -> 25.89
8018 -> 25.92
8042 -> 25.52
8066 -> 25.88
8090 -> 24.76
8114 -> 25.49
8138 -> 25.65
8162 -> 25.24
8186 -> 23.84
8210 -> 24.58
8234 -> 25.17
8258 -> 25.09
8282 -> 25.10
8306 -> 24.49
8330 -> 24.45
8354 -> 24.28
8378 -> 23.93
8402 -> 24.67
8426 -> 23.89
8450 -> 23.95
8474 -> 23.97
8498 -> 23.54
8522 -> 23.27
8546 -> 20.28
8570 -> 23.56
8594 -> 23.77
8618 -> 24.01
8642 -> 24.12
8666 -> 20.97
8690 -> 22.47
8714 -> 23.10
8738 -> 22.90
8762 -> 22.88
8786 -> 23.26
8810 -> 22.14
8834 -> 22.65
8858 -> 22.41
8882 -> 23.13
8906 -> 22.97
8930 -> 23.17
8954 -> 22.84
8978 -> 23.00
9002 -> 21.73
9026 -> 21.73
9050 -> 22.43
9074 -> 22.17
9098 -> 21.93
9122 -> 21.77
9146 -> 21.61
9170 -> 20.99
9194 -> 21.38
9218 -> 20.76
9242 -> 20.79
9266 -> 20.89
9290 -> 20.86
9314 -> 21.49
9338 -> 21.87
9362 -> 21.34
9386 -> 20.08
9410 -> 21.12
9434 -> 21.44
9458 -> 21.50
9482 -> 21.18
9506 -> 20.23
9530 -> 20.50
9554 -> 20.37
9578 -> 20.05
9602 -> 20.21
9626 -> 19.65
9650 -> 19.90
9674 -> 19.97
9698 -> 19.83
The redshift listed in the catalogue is 0.00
